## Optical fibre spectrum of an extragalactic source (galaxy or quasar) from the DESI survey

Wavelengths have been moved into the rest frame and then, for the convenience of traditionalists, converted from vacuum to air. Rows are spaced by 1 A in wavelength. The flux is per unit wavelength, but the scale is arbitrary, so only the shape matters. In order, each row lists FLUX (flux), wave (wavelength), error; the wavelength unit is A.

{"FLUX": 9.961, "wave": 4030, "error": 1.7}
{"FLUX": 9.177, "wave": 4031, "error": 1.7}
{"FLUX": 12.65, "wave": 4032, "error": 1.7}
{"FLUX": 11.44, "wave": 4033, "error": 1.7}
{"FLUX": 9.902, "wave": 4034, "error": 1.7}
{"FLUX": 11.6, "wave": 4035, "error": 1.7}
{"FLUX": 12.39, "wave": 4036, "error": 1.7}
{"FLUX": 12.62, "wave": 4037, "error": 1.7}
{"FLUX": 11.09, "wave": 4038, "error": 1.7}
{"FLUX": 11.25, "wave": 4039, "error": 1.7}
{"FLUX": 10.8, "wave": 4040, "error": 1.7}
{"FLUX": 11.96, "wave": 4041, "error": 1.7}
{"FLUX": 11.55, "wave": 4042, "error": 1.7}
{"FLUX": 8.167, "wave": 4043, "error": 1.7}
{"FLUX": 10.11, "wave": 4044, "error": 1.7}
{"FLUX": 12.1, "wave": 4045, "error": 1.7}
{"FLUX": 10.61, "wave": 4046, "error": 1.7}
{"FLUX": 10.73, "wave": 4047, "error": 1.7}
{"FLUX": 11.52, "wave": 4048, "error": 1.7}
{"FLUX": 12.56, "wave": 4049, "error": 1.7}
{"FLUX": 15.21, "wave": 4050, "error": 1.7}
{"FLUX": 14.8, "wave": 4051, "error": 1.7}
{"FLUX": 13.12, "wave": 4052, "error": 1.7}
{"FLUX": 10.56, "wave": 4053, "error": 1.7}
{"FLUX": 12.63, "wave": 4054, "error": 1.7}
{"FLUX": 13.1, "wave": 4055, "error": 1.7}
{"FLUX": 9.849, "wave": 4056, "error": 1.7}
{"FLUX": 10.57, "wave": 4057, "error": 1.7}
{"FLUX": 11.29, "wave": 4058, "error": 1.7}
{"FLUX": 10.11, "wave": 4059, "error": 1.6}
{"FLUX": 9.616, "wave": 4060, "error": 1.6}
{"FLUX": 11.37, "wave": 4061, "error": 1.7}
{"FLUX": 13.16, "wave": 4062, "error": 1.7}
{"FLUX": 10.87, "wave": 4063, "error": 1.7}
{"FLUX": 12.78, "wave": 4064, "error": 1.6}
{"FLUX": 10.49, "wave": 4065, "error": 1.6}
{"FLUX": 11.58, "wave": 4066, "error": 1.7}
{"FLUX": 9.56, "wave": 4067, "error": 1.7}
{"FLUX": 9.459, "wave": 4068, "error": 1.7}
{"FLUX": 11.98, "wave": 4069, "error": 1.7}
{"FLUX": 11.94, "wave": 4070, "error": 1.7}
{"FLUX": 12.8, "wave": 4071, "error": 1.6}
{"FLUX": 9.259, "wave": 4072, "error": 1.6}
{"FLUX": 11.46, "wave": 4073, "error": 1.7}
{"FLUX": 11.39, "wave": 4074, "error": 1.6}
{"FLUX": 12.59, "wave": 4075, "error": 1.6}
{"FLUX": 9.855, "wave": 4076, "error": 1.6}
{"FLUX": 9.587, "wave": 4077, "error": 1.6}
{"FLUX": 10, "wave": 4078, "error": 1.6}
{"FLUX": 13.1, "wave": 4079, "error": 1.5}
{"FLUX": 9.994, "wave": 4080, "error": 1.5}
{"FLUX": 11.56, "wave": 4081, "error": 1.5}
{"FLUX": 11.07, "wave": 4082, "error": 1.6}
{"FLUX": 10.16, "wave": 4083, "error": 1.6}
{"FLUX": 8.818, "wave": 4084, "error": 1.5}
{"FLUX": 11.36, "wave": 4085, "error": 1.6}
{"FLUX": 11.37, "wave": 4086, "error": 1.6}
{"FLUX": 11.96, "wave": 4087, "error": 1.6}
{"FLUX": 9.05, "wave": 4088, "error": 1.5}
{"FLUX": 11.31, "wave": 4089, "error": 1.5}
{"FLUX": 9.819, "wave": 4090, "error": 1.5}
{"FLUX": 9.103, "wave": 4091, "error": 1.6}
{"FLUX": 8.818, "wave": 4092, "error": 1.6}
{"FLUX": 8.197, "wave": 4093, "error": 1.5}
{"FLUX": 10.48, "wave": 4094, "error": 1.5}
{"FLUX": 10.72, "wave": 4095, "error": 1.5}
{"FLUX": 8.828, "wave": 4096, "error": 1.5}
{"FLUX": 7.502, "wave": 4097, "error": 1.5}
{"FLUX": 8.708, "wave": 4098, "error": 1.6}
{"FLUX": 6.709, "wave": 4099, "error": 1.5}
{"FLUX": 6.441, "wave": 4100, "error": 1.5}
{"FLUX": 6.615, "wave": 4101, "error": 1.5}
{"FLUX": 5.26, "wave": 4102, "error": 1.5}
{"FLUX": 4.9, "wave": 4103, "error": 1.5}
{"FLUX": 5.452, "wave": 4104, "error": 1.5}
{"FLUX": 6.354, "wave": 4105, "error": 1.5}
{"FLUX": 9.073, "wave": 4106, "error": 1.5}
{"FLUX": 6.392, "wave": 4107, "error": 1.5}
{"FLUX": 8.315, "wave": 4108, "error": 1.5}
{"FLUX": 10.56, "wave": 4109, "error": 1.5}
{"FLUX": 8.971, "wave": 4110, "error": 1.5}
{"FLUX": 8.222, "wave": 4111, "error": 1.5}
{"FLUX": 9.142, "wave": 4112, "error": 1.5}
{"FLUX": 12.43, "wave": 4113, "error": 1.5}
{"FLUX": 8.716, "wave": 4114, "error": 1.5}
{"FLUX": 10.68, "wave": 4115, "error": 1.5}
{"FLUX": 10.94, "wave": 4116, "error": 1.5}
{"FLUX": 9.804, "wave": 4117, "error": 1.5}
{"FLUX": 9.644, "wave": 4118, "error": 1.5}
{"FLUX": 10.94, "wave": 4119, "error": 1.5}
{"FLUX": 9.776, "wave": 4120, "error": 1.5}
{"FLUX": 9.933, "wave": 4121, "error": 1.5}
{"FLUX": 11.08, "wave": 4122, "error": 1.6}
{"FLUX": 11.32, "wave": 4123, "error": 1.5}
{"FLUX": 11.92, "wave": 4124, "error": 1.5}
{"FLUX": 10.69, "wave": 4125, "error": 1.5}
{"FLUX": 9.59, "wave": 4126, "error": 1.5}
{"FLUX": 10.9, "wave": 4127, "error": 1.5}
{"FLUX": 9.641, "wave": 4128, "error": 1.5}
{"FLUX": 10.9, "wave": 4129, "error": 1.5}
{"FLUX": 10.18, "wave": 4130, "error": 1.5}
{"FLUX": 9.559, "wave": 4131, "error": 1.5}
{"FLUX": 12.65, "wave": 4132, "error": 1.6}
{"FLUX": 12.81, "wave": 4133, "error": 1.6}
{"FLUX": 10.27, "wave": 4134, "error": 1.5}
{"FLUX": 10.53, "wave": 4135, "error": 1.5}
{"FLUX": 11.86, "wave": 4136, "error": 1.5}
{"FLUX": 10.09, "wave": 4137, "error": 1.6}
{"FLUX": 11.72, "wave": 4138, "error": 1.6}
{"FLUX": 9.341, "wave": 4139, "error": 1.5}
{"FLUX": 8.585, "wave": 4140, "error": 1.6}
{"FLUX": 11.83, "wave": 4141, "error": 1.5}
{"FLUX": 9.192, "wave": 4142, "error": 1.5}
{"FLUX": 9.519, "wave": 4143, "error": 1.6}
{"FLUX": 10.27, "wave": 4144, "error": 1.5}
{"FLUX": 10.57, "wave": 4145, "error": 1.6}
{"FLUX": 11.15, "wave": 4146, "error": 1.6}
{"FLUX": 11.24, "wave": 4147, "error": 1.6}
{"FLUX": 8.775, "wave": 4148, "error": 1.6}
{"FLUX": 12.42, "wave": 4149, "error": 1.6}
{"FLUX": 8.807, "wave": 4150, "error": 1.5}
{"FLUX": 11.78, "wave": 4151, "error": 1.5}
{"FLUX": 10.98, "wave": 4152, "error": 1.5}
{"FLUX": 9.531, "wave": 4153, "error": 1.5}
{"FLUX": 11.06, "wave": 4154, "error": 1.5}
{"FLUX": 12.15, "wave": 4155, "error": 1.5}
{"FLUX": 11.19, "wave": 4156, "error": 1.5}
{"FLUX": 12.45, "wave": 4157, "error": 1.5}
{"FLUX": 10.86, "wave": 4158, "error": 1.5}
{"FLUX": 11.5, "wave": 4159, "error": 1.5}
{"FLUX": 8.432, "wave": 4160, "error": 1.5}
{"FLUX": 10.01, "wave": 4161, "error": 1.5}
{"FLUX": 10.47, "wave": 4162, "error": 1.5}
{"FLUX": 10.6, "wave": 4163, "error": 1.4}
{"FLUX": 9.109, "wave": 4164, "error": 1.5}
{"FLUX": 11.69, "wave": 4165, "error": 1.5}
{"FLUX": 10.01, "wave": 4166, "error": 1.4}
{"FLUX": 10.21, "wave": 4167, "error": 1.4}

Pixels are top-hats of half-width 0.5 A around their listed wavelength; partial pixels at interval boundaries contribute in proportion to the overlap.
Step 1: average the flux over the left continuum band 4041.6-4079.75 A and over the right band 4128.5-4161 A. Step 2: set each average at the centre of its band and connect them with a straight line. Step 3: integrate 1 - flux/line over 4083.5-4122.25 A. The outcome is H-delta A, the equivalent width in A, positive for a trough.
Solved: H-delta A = 7.0 A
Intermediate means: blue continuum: 11.3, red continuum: 10.7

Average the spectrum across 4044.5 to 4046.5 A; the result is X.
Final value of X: 11.4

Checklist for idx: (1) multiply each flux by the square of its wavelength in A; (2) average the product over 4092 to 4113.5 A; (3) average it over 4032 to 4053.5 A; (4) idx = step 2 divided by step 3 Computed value 0.7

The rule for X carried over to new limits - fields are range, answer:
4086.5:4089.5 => 10.8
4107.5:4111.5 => 9.02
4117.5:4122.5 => 10.3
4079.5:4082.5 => 10.9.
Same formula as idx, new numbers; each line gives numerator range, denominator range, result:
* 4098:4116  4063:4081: 0.74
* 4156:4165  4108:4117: 1.09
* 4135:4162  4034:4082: 0.97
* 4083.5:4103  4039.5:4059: 0.78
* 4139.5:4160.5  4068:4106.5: 1.14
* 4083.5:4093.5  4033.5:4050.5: 0.89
